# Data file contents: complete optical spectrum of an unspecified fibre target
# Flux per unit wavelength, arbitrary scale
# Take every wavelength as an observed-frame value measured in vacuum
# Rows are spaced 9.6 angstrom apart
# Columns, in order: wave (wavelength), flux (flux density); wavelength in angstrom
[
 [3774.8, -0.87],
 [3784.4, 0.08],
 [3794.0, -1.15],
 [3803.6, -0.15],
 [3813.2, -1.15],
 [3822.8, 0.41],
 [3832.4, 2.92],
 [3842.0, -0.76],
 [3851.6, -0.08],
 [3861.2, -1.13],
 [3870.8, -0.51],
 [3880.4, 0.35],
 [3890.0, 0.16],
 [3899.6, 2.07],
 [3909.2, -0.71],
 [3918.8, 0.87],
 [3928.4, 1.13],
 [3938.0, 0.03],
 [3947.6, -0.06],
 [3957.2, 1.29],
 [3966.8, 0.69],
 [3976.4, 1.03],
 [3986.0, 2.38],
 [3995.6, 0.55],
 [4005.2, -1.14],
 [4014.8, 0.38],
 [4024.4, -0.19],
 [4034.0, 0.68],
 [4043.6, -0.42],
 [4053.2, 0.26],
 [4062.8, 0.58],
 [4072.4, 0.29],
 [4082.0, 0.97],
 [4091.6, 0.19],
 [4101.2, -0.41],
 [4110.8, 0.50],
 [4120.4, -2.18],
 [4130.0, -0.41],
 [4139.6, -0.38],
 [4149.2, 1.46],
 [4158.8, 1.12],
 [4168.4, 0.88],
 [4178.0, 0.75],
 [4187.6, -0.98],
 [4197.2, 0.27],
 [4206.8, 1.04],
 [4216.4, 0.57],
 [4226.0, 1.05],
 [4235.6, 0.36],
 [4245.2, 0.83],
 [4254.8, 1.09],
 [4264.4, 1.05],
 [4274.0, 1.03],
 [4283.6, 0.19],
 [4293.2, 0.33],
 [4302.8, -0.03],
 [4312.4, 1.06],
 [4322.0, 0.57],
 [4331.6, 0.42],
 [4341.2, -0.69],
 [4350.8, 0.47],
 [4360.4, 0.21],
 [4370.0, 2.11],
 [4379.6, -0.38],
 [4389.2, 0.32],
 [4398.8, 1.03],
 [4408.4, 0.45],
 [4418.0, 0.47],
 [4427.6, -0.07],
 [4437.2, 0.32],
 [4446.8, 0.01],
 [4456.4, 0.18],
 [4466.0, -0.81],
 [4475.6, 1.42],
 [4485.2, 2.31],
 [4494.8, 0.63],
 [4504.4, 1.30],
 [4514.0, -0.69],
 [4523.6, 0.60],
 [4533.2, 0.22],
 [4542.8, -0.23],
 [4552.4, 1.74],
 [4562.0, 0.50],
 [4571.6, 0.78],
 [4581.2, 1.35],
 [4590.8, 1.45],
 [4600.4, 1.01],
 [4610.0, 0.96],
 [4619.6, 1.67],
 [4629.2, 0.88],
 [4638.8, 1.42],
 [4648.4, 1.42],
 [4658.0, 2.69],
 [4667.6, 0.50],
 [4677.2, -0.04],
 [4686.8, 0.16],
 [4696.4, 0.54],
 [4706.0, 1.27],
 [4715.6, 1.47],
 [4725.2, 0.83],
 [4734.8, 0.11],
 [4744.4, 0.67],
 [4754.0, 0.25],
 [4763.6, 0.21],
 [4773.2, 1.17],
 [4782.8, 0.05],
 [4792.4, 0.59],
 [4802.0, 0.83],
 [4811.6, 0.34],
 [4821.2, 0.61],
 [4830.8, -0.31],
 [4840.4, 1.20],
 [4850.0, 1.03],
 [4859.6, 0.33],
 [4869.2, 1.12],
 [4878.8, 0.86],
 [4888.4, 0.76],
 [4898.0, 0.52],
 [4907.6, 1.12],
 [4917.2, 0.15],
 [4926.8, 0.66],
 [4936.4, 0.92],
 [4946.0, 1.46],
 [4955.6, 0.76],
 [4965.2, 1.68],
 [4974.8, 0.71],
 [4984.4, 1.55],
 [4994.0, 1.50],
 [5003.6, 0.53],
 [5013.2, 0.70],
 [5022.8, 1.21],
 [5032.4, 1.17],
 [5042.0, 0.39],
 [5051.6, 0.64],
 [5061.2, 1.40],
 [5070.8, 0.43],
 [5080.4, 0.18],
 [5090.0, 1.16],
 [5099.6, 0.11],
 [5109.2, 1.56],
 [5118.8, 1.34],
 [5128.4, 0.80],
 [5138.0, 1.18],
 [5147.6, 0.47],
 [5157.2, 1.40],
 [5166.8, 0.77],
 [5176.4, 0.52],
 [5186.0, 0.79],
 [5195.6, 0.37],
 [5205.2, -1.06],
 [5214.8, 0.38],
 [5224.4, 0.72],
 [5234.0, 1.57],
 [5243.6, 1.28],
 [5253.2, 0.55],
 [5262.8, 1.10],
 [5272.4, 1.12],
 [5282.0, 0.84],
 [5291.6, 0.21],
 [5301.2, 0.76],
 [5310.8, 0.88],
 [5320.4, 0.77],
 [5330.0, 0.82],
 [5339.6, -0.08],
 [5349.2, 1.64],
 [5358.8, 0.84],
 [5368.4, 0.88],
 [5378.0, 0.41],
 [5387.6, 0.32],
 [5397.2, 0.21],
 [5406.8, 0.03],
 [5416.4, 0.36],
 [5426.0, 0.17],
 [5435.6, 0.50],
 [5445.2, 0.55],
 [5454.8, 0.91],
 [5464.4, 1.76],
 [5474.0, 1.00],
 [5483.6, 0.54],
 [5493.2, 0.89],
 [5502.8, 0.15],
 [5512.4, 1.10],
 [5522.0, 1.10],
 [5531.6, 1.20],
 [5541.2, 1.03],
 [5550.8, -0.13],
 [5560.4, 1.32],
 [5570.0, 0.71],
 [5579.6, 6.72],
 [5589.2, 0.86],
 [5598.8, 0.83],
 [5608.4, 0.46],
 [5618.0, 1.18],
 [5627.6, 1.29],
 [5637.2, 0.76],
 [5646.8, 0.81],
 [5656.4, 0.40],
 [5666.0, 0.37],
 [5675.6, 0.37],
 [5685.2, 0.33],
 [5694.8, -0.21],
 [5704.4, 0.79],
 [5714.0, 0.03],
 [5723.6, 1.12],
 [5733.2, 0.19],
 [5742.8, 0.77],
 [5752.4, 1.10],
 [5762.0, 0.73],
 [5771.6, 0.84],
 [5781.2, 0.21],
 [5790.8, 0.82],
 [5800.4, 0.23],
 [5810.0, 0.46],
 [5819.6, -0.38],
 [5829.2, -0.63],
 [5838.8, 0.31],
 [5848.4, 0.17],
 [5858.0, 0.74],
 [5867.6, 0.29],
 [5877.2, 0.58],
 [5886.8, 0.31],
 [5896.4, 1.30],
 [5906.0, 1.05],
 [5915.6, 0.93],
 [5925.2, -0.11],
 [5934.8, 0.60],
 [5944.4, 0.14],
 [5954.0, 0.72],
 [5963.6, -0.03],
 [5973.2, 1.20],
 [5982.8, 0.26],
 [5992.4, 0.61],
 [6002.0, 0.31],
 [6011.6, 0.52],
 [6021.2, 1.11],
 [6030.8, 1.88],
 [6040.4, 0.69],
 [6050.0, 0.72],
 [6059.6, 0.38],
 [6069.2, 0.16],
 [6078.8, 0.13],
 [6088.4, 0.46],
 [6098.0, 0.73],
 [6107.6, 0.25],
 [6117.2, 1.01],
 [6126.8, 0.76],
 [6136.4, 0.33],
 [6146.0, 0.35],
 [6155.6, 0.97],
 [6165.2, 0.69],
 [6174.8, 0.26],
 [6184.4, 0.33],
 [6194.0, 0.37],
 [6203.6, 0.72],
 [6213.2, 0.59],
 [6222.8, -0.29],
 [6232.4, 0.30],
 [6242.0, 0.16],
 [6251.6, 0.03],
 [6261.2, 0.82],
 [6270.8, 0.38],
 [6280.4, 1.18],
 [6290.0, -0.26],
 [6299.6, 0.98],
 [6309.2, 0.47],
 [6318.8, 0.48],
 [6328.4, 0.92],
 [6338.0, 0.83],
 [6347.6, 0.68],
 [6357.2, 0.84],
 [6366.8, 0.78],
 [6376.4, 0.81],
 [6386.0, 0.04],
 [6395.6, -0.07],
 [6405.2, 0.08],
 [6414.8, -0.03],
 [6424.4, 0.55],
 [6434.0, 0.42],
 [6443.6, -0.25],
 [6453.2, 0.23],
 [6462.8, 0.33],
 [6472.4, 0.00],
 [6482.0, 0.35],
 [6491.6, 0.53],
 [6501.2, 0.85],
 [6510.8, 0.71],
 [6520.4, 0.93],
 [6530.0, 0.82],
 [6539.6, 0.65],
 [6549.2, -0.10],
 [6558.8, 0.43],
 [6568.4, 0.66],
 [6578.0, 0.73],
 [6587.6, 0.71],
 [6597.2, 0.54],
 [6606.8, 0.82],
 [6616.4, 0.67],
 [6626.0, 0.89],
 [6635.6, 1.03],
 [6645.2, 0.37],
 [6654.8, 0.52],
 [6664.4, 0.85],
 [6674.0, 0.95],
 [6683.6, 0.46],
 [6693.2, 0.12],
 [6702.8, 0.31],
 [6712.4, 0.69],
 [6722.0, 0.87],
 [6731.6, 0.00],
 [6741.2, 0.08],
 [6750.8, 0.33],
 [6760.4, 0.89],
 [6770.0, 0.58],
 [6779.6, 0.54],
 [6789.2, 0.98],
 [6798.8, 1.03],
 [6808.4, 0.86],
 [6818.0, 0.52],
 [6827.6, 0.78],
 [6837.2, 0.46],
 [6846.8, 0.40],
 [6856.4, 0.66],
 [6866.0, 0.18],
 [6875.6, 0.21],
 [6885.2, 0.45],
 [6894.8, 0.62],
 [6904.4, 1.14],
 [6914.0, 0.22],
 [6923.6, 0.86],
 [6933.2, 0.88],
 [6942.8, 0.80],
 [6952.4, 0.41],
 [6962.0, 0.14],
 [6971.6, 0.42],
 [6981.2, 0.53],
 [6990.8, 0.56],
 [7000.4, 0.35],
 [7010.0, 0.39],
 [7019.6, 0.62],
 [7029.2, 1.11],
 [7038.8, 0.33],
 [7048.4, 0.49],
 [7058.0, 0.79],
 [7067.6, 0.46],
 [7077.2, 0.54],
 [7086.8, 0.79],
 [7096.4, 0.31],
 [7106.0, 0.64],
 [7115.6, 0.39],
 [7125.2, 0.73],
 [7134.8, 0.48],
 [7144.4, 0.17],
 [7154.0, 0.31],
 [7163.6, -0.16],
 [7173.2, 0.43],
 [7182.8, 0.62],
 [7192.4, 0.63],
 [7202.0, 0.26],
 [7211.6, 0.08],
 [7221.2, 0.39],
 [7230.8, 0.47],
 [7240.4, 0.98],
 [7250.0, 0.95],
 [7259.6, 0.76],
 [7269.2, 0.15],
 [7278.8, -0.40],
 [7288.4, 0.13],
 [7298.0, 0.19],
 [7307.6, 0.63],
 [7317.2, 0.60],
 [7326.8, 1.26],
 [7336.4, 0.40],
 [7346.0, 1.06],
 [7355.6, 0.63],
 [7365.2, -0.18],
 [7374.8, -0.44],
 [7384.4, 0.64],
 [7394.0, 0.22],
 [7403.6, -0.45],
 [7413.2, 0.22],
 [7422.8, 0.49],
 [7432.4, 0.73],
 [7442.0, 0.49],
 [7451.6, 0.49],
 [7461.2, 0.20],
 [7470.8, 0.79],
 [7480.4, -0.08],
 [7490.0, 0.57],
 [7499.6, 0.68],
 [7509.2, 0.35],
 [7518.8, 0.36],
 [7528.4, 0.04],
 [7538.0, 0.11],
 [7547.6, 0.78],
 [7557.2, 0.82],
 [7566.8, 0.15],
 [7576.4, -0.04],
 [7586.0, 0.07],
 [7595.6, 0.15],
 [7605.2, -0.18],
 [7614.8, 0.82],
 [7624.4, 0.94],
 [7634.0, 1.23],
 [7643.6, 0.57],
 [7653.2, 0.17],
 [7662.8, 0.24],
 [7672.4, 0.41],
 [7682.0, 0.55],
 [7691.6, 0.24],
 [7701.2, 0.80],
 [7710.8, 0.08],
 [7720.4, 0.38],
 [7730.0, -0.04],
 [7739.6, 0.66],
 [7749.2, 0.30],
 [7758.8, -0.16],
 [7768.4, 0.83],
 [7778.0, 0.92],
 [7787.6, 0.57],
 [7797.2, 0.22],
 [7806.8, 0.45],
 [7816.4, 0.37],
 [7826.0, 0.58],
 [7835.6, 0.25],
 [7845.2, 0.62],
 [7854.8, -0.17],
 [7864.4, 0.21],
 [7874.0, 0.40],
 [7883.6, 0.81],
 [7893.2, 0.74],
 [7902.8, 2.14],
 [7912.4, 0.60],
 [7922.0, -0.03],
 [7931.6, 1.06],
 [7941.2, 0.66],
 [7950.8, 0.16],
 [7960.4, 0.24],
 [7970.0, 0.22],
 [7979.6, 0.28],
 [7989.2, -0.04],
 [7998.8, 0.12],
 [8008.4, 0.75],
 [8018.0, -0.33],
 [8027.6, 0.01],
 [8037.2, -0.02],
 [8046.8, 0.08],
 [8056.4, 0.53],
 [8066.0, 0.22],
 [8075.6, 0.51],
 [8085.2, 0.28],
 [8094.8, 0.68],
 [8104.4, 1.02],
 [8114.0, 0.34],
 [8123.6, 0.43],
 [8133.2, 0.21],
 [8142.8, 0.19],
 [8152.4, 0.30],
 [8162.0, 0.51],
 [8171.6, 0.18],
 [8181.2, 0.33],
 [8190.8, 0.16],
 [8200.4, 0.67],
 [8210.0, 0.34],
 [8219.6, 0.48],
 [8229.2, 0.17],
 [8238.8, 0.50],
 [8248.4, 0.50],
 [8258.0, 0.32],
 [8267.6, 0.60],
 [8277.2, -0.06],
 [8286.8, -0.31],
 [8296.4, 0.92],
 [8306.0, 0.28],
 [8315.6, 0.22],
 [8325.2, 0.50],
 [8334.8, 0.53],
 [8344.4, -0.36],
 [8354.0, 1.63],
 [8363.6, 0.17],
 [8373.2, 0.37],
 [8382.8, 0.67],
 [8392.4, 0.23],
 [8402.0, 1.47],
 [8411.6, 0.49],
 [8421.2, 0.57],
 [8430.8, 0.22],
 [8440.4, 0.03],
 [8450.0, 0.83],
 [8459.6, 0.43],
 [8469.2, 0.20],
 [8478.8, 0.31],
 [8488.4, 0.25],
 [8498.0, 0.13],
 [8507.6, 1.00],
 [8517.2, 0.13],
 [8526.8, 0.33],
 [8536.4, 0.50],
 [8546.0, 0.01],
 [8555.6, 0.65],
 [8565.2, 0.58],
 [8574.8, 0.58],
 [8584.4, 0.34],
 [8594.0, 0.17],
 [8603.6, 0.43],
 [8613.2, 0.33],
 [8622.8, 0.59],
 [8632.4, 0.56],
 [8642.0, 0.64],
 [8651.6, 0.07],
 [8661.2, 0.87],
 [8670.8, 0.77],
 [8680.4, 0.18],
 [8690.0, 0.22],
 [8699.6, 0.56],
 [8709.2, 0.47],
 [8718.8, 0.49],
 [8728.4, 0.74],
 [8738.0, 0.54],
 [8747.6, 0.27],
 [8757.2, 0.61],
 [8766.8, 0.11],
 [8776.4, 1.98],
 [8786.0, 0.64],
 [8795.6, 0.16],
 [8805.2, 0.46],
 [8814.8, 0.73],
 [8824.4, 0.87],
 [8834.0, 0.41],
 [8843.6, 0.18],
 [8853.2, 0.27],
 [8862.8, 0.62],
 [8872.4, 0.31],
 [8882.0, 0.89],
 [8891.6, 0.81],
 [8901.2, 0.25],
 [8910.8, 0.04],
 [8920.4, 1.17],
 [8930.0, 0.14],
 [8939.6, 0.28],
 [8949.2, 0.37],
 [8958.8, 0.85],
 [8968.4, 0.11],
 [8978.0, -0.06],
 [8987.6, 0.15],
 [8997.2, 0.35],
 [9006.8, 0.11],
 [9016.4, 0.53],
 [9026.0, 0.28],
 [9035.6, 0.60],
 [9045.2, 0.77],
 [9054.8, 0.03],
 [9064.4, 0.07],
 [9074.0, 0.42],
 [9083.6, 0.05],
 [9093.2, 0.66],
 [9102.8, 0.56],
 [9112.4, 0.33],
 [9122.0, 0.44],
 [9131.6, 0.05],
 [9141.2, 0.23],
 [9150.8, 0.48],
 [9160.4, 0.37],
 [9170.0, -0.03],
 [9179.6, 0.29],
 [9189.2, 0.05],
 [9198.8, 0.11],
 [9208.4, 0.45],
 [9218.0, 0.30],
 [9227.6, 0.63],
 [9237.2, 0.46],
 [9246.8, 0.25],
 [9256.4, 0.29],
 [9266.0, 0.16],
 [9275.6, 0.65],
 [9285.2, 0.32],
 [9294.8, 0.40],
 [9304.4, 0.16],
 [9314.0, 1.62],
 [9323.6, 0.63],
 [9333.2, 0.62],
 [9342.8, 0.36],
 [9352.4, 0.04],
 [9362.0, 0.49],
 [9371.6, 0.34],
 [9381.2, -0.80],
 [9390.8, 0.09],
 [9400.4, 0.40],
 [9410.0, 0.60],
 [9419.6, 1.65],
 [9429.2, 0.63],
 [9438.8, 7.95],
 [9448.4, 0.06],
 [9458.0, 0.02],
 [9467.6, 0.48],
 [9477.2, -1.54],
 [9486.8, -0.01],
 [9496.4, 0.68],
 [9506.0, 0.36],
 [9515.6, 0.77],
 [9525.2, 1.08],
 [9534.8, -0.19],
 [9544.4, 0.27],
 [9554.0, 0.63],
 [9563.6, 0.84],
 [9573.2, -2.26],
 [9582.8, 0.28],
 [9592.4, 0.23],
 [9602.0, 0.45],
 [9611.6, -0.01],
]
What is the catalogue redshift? 0.20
